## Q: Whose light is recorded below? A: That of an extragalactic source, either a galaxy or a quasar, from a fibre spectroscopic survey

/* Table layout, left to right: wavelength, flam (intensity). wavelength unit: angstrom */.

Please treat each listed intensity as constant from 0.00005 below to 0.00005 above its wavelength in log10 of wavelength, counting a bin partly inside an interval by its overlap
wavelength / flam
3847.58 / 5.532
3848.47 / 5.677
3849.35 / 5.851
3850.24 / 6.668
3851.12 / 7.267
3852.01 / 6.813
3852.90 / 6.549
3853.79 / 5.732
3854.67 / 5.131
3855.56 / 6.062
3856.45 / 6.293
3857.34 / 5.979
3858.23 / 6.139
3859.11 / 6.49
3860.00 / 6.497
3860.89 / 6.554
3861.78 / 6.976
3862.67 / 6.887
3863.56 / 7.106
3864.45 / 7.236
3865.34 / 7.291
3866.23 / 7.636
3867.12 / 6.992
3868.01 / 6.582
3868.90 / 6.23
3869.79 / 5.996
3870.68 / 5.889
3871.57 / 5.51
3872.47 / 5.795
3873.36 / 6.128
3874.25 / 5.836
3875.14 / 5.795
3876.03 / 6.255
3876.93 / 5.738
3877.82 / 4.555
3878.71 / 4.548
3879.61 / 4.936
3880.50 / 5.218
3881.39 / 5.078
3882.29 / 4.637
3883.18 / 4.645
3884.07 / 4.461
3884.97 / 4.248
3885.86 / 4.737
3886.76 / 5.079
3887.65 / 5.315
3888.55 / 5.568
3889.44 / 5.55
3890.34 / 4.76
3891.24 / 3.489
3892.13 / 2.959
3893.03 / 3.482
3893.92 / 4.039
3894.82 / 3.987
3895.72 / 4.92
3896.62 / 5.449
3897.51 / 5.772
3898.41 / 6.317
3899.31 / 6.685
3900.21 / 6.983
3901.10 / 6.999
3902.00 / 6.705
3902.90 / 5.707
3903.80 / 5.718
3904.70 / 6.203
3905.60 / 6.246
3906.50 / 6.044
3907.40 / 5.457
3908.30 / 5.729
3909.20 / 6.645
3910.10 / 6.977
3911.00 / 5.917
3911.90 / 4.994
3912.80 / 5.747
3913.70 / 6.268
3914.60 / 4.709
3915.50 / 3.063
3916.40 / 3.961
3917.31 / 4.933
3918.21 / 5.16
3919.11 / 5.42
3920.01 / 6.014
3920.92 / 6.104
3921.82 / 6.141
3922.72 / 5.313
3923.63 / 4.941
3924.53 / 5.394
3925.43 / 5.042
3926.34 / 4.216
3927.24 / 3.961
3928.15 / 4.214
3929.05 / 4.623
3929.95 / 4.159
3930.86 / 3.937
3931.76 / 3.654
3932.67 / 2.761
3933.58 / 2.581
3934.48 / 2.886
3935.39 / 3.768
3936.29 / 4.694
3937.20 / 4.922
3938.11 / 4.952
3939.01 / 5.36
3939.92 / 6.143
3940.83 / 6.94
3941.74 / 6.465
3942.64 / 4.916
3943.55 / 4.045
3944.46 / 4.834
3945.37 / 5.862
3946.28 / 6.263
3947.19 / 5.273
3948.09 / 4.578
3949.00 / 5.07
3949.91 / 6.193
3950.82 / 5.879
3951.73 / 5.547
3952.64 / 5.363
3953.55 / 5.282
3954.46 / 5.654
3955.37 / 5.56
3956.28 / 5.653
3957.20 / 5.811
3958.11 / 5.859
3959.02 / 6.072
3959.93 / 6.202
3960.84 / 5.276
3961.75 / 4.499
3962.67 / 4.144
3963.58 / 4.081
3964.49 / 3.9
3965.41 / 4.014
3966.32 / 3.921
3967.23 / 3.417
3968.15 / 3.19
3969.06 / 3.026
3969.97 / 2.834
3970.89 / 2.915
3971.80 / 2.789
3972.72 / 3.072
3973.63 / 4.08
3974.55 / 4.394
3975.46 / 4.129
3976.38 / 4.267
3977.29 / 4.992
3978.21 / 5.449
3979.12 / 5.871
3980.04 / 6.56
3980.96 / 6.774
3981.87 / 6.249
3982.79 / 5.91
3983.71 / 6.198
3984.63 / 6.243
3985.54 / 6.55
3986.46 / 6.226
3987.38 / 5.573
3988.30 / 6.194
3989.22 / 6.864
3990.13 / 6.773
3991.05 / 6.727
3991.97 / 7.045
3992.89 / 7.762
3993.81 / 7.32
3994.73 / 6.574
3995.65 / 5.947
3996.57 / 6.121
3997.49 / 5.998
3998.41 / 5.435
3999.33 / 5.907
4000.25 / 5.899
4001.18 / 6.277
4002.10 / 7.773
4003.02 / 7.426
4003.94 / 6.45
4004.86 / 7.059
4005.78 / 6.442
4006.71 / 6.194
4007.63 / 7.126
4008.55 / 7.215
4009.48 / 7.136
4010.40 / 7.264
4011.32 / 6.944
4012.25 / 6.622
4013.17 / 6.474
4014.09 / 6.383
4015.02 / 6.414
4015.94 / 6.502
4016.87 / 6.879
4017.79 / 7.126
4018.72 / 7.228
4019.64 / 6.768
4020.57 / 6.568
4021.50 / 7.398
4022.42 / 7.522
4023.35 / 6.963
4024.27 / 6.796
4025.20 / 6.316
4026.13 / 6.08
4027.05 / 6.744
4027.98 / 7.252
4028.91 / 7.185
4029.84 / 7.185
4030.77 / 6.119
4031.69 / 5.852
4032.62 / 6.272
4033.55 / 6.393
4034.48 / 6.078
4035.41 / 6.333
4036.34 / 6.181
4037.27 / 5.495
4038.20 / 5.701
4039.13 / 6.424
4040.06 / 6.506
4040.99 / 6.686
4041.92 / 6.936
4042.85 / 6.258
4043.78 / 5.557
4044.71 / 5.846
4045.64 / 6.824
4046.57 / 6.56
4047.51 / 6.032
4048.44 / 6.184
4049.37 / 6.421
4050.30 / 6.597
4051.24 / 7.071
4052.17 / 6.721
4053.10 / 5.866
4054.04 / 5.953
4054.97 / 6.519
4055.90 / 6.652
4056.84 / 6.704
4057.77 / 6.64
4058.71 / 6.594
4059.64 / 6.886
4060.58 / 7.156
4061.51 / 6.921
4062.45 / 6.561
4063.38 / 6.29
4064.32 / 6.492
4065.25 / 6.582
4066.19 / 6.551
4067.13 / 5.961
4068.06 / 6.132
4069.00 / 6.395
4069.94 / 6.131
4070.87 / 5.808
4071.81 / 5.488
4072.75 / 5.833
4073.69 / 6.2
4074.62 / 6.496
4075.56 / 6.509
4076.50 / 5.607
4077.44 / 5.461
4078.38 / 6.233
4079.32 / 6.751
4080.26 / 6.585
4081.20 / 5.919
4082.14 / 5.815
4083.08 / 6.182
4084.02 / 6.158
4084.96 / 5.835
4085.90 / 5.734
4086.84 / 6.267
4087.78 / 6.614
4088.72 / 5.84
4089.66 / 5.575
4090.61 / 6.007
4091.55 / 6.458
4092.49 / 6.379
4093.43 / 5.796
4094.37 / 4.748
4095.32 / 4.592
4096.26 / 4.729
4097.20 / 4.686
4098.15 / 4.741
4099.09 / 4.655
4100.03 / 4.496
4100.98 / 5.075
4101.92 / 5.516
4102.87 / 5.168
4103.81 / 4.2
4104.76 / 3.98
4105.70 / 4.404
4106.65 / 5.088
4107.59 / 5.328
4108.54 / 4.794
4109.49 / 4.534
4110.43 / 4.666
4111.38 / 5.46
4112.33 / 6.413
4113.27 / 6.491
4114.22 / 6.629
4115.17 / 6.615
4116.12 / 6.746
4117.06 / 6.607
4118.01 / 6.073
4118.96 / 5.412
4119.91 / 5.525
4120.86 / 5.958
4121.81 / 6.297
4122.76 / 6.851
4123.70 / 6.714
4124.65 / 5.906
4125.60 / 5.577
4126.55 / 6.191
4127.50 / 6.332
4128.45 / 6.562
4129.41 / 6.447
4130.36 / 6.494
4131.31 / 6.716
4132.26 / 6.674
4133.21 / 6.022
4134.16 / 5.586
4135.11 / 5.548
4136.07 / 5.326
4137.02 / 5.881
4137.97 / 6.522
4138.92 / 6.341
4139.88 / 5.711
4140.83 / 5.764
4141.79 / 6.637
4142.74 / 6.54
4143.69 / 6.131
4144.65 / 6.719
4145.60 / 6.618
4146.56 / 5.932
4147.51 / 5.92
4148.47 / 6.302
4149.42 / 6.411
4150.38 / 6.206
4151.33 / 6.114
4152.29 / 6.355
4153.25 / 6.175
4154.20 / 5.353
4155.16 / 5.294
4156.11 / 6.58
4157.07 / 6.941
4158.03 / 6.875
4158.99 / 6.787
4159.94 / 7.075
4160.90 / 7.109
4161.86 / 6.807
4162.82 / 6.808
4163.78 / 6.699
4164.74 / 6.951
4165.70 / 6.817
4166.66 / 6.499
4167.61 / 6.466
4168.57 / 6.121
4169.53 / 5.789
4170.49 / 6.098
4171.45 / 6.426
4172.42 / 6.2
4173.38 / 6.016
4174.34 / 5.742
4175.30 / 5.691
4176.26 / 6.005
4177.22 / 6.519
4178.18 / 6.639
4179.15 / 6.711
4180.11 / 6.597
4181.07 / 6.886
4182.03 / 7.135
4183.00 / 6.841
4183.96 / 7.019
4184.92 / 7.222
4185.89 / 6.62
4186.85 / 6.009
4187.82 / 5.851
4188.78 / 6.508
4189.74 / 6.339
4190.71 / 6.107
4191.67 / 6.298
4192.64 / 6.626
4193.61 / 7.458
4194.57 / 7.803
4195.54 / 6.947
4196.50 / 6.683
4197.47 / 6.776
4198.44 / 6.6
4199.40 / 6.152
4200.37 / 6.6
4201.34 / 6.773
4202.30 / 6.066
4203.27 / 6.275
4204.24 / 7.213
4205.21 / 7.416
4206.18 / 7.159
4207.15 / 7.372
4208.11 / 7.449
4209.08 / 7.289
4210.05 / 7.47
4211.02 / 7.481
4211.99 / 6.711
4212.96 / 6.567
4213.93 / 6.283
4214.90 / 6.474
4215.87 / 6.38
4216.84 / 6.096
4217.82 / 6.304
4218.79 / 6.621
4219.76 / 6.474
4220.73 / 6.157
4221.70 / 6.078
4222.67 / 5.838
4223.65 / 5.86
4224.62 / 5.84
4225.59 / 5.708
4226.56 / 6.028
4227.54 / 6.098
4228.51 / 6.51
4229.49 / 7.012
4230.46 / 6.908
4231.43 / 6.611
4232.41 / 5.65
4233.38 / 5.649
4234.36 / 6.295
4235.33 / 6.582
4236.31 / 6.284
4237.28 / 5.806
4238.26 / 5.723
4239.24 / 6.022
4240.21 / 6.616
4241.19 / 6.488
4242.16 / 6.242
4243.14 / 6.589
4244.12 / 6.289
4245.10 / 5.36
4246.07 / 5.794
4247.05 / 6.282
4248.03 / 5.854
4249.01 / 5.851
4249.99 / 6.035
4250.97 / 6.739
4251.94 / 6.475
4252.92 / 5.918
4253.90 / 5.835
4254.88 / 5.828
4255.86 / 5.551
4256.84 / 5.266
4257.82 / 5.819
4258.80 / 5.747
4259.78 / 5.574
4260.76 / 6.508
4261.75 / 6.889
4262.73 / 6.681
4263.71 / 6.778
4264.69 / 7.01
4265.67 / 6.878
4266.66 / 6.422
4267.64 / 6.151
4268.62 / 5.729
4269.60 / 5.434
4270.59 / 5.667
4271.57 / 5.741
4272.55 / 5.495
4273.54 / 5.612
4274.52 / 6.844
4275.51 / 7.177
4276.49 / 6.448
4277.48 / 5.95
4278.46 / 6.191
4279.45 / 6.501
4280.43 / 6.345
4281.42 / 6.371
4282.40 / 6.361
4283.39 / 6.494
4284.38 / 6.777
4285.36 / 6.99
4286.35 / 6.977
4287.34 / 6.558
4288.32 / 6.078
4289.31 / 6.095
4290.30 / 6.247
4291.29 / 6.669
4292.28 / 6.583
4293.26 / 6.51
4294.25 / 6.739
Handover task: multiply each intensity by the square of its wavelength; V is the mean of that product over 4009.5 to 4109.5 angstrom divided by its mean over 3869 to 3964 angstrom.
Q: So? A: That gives 1.3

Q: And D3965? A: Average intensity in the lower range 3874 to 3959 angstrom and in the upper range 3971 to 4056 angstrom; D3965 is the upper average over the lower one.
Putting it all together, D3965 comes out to 1.22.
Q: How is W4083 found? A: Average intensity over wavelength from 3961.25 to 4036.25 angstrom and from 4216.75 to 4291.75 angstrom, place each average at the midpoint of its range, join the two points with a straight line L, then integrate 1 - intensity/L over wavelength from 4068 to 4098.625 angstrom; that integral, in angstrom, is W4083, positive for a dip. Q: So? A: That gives 0.9 angstrom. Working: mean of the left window 5.96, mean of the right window 6.21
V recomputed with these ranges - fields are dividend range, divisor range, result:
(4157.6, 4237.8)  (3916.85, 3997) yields 1.43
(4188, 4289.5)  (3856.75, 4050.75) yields 1.28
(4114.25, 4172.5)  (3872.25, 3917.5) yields 1.34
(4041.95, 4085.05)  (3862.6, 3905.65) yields 1.24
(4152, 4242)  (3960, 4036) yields 1.20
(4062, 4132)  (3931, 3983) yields 1.30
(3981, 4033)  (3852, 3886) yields 1.20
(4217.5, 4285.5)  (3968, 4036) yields 1.13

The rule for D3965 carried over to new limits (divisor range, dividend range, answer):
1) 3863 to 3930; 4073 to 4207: 1.13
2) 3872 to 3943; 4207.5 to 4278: 1.22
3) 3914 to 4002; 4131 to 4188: 1.23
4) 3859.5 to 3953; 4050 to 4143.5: 1.11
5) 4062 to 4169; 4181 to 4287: 1.06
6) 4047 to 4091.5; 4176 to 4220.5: 1.07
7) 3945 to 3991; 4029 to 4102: 1.19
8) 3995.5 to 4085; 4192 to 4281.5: 0.98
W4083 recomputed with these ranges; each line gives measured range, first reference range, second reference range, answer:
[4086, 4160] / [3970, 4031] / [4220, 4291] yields 4.23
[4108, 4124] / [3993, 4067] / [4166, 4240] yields 1.34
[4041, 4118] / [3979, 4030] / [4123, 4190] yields 6.56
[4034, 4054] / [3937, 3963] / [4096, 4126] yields -2.95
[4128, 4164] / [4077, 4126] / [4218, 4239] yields -2.90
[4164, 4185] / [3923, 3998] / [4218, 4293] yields -1.93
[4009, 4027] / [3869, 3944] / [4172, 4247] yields -3.74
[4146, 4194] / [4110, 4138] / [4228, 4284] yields -2.19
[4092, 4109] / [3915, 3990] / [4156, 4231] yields 2.97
